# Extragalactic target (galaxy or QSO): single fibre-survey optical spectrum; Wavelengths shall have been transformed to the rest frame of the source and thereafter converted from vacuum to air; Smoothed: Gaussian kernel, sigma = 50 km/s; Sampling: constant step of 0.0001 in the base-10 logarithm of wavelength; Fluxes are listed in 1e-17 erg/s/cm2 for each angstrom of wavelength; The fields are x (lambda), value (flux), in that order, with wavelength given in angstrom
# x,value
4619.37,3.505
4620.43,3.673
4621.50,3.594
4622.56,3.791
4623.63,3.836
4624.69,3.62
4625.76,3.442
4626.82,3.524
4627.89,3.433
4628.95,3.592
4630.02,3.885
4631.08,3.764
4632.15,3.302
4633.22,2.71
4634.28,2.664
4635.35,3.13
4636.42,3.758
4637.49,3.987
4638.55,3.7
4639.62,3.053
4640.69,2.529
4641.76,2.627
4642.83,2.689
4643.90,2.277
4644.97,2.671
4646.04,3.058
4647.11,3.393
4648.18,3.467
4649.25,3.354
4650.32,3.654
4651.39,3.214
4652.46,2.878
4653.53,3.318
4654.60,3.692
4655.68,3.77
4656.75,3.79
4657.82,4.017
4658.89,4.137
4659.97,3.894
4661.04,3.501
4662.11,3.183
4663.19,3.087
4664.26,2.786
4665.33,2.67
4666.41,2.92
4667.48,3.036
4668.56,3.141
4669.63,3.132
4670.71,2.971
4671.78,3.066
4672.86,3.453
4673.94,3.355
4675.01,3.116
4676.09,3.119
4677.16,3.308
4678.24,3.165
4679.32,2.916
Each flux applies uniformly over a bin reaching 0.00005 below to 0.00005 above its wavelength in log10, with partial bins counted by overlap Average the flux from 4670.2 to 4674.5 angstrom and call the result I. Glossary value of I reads 3.22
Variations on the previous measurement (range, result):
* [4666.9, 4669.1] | 3.09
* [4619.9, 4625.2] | 3.7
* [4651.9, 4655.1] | 3.3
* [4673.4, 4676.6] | 3.2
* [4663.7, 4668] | 2.86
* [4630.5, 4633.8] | 3.27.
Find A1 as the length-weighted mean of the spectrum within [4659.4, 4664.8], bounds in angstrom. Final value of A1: 3.29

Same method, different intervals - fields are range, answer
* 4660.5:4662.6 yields 3.36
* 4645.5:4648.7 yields 3.3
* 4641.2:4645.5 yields 2.56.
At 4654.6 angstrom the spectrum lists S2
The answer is 3.692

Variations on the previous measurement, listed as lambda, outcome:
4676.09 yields 3.119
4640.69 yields 2.529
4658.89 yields 4.137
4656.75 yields 3.79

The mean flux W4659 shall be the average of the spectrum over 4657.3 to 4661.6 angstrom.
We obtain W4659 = 3.88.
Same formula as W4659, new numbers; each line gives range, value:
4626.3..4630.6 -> 3.61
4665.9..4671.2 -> 3.04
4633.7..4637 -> 3.19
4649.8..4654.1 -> 3.27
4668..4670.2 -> 3.13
